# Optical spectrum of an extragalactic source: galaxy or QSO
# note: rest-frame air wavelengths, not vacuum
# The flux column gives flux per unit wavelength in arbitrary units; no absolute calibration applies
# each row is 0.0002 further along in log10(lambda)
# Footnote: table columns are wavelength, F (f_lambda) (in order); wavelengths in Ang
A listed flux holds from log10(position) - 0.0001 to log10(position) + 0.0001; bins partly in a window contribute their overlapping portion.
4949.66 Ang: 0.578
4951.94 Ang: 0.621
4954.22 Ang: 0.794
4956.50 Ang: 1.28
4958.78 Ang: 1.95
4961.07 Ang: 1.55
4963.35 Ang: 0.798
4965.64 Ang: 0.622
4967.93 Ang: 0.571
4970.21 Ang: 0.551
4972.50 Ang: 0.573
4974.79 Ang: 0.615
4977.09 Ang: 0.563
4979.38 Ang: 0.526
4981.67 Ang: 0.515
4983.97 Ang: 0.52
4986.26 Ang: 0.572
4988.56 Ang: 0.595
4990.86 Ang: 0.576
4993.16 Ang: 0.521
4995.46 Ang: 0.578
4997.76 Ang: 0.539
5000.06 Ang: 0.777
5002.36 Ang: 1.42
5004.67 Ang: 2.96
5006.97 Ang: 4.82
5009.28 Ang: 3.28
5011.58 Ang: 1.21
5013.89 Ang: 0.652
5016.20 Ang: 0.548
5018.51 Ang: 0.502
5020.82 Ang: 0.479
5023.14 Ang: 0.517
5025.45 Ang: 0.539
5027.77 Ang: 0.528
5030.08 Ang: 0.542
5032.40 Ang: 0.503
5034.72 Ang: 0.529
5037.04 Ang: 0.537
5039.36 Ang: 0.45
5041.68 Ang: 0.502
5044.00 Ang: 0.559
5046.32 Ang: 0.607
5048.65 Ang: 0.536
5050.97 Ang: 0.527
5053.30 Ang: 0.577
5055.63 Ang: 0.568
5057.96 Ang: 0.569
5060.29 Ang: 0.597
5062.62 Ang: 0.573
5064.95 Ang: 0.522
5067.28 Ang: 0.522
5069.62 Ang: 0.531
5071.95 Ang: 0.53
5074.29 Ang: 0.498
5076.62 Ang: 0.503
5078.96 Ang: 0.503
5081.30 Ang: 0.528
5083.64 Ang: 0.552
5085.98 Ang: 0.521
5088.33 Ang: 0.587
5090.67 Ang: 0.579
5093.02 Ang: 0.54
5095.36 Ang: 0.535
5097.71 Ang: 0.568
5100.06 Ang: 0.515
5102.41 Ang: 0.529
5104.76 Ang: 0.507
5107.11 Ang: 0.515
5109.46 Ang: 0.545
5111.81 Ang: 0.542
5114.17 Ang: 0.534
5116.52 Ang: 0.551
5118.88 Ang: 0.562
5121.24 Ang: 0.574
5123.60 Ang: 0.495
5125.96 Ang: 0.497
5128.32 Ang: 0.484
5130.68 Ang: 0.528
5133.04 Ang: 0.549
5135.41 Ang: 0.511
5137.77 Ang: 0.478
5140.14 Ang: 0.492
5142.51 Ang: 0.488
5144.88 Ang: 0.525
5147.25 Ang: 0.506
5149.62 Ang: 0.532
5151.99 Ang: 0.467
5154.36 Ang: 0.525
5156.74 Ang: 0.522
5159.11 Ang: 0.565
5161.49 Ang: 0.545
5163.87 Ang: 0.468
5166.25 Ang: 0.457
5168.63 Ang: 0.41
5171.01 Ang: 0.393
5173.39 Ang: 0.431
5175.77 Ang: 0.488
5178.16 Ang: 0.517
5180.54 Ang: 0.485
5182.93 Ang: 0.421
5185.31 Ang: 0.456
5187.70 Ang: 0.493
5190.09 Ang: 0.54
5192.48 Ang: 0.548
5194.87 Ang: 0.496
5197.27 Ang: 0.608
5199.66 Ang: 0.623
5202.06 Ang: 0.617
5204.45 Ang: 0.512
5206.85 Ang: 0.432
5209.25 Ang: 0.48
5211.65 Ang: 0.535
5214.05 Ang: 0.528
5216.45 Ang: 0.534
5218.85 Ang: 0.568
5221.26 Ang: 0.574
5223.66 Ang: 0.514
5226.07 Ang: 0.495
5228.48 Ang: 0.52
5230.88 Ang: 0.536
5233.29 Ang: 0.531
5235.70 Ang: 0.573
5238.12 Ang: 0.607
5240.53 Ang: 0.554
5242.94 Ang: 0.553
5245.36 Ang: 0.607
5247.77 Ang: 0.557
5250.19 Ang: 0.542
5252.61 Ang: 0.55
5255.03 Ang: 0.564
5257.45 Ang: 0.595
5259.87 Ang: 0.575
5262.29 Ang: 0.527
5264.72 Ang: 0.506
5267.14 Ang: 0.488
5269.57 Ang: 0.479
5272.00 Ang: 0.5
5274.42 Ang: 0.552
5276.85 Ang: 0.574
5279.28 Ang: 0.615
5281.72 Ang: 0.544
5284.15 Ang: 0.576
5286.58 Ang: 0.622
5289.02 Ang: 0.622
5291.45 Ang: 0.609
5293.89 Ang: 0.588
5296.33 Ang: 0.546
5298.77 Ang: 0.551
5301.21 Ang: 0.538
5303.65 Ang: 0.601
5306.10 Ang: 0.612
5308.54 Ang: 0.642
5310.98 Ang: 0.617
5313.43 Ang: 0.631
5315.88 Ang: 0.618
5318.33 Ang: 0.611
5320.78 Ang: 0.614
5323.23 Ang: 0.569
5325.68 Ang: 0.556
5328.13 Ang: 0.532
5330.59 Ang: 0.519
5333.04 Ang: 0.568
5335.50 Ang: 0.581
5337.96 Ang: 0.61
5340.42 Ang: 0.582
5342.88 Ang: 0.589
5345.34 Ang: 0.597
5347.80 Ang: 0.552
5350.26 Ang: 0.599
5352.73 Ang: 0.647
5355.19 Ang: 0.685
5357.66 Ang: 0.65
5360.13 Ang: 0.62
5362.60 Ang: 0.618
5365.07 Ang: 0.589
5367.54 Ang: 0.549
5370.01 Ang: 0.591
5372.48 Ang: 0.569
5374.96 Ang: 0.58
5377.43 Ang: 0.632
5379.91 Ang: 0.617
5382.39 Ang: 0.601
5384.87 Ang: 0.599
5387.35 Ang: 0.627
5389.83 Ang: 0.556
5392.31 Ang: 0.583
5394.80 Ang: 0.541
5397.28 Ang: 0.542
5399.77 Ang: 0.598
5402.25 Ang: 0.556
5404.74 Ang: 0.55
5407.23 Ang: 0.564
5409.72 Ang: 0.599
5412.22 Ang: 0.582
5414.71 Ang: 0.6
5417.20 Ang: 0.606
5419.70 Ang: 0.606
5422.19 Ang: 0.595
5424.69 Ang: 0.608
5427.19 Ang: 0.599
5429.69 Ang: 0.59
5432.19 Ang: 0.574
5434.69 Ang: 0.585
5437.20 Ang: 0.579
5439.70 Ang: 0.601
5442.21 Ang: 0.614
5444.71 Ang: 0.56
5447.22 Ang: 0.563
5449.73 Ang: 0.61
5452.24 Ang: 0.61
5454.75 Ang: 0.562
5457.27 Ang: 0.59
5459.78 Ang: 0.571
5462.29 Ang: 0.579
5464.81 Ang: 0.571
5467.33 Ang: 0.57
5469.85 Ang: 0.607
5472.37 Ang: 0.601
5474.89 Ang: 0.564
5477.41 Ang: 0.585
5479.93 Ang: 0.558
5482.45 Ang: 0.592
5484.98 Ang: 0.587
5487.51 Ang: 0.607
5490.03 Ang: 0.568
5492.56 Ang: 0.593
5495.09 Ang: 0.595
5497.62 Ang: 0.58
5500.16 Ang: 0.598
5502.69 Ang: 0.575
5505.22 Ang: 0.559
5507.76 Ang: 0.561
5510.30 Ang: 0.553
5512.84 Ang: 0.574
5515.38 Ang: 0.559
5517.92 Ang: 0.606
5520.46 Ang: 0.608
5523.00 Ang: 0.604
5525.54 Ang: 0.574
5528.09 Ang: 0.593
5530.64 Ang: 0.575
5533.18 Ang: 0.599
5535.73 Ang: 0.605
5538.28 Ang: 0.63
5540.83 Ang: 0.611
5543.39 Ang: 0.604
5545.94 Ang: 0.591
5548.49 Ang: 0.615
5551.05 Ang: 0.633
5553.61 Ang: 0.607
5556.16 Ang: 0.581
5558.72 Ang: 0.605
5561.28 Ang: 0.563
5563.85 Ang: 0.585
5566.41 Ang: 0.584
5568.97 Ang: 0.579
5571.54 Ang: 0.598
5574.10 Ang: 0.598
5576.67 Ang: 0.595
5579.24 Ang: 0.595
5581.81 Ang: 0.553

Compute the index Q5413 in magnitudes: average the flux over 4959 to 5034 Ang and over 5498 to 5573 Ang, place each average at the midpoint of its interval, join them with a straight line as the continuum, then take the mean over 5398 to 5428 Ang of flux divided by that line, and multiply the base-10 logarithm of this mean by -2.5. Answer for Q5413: 0.15 mag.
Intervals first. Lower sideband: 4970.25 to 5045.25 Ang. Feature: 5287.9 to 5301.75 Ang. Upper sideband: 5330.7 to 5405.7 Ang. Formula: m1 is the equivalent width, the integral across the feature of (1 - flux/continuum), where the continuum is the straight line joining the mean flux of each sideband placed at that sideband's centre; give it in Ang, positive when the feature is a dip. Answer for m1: 1.6 Ang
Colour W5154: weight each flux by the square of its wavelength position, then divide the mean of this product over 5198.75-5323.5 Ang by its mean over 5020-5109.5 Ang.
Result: 1.13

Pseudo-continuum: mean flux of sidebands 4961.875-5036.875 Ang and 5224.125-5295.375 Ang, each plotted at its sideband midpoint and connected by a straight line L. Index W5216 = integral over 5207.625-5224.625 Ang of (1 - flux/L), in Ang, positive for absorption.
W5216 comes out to 2.3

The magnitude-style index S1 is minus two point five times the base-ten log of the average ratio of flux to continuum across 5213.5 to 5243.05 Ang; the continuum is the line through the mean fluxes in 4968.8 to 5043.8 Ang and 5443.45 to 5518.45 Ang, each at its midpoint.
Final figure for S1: 0.34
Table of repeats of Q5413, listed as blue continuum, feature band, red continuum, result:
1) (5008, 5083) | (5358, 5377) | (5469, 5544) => 0.02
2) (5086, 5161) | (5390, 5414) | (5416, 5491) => 0.02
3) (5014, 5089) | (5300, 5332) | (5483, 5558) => -0.04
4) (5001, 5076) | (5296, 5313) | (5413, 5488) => 0.17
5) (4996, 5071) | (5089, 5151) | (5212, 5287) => 0.39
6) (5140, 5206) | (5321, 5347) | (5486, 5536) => -0.06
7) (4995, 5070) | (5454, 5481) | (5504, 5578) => 0.10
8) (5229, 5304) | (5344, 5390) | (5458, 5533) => -0.07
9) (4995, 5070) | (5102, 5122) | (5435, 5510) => 0.47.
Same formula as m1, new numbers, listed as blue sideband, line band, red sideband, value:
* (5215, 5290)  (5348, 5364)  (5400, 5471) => -1.65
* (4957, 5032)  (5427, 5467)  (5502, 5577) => 4.45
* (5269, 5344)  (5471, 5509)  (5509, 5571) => 0.57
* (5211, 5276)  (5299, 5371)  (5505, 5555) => -4.64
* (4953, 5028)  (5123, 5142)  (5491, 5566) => 8.33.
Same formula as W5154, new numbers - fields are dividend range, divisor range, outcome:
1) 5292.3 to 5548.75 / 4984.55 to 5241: 1.06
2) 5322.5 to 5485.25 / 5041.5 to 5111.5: 1.23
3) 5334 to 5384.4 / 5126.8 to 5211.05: 1.29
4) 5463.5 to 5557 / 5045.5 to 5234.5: 1.29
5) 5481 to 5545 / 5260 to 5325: 1.11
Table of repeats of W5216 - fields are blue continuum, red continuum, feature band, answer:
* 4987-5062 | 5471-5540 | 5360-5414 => 6.3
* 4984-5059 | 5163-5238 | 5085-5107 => 5.7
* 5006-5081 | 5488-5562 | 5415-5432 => 0.8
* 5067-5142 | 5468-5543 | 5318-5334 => -0.1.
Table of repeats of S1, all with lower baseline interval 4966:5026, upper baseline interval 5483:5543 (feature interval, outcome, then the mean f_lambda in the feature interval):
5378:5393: 0.15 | 0.599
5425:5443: 0.10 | 0.592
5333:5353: 0.21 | 0.59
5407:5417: 0.13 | 0.591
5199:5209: 0.47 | 0.535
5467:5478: 0.06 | 0.587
